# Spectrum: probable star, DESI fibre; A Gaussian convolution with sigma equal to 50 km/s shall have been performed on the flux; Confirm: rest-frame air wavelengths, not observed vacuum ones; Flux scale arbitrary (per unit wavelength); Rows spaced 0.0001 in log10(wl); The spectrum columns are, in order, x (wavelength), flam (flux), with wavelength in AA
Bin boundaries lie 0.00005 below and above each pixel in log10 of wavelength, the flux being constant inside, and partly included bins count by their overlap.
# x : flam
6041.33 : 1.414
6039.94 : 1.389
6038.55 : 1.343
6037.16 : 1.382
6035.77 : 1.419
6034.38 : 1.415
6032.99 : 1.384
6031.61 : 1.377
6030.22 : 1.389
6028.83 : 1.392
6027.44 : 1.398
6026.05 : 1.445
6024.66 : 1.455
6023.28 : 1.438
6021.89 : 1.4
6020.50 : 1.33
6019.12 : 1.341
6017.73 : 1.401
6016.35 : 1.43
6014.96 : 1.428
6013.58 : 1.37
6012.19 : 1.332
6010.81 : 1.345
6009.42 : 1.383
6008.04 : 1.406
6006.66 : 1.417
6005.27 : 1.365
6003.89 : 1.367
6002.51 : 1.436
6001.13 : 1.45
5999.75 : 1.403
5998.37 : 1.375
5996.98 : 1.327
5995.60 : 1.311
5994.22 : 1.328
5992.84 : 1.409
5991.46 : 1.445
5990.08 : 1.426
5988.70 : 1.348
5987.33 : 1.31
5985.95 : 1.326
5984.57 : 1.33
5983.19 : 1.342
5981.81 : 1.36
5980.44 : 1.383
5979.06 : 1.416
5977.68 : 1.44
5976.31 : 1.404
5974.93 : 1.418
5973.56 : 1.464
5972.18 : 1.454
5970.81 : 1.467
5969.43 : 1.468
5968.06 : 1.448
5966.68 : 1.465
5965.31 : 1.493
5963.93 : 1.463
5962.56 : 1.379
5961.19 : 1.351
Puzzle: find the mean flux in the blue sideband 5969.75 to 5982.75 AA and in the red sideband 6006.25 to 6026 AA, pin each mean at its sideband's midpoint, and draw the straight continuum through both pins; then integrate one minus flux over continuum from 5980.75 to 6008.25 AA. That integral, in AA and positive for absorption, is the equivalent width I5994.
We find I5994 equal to 0.7 AA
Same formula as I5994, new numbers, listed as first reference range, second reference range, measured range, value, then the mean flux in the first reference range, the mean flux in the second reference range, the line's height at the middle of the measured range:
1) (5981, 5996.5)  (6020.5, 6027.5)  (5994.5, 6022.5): 0.2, 1.36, 1.42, 1.39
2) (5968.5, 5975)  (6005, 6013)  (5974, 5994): 0.7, 1.46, 1.37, 1.43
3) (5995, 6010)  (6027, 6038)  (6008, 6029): 0.0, 1.39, 1.39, 1.39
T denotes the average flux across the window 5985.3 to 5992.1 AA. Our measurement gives 1.37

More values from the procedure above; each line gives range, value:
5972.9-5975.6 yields 1.44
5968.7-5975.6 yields 1.46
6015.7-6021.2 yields 1.38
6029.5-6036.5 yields 1.4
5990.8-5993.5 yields 1.43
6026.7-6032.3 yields 1.39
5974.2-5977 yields 1.42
